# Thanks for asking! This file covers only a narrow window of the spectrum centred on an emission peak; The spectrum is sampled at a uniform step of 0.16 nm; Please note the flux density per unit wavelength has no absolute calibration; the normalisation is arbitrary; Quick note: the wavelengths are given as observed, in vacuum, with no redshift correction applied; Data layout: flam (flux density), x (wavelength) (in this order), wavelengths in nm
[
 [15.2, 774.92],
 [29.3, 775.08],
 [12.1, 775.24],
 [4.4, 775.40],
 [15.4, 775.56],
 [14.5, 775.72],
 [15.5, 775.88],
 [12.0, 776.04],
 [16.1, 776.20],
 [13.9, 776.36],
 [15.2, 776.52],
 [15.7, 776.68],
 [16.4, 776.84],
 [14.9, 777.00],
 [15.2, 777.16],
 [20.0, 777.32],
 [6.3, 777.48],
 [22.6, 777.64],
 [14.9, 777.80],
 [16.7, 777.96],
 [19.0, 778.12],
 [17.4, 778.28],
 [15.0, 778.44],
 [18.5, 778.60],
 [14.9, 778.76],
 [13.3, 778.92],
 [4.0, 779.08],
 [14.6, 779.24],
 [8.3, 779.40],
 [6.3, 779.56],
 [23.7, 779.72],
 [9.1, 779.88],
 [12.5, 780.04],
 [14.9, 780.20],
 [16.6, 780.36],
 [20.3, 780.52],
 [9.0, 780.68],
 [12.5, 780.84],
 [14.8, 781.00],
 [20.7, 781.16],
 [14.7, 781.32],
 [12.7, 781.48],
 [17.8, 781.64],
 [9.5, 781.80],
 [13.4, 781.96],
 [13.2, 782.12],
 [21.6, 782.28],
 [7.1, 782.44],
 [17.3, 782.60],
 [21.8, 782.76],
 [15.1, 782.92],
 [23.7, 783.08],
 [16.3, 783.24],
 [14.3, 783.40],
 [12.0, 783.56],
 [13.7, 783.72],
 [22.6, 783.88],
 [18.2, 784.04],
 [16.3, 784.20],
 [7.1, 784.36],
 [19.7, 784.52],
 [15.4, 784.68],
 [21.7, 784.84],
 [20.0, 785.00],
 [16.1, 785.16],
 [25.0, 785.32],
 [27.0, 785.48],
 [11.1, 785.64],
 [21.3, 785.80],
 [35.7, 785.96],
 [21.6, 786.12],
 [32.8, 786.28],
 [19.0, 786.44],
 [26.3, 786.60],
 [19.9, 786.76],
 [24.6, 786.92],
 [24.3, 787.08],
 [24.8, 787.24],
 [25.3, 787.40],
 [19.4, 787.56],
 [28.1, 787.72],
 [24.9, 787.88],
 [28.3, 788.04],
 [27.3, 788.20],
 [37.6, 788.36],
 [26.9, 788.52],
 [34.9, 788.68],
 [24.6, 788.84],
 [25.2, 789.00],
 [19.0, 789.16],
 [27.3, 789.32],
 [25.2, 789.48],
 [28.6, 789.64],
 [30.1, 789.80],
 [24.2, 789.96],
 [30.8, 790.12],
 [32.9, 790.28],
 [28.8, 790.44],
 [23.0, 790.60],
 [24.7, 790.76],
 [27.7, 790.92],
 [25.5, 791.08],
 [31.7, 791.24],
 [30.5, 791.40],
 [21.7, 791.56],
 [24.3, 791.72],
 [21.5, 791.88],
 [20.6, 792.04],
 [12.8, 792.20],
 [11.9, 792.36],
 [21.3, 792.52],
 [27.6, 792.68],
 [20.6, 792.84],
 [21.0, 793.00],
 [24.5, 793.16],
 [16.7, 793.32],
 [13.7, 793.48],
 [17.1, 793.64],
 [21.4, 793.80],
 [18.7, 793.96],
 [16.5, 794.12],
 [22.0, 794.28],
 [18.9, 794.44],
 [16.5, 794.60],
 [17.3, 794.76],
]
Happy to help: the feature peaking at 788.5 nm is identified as Mg II 2798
